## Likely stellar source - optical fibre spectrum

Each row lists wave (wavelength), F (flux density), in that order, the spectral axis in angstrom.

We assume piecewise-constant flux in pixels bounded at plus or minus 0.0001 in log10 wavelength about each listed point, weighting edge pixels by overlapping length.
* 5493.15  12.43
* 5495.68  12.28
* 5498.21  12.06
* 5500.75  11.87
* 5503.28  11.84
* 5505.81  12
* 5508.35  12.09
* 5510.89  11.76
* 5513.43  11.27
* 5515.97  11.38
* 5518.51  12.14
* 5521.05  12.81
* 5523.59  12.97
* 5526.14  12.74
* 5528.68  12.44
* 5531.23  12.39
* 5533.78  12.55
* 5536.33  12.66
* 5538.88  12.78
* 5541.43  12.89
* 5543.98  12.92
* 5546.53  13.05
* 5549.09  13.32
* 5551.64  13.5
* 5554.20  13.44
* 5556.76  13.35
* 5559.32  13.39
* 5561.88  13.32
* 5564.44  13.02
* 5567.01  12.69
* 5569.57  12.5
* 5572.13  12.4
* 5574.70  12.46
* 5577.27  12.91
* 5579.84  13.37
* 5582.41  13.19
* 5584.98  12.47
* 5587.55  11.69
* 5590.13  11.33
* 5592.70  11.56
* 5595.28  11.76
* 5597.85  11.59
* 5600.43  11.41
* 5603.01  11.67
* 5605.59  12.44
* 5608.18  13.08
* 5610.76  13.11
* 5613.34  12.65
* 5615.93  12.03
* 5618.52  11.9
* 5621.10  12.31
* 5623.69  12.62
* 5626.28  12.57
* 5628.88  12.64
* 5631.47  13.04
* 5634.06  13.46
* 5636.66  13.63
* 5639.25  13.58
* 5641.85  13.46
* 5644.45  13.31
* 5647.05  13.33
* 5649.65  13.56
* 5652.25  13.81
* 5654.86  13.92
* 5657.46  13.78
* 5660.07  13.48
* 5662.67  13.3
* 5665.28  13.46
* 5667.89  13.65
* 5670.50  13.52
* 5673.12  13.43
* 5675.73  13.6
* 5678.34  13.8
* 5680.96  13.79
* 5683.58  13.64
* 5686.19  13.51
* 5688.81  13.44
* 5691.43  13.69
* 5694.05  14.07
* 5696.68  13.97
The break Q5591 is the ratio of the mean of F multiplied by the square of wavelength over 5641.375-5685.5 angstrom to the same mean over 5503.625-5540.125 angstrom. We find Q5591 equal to 1.2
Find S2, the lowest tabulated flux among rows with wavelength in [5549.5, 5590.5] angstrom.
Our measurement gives 11.33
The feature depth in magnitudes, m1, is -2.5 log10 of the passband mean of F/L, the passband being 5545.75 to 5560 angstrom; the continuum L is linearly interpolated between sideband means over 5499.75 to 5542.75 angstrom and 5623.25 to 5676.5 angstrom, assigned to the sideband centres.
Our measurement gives -0.07 mag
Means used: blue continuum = 12.3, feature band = 13.3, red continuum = 13.4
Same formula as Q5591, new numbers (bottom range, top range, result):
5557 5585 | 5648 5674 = 1.09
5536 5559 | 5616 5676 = 1.04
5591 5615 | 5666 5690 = 1.15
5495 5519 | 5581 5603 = 1.03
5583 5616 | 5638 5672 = 1.14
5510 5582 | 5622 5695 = 1.10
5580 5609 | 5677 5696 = 1.18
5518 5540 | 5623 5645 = 1.08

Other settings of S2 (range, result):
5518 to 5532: 12.14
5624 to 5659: 12.57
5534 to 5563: 12.66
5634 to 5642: 13.46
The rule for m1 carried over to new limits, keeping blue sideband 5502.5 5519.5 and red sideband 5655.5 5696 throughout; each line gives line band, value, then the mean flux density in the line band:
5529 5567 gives -0.07 mag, 13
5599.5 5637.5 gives 0.04 mag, 12.6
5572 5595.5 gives 0.02 mag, 12.3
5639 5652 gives -0.01 mag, 13.5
